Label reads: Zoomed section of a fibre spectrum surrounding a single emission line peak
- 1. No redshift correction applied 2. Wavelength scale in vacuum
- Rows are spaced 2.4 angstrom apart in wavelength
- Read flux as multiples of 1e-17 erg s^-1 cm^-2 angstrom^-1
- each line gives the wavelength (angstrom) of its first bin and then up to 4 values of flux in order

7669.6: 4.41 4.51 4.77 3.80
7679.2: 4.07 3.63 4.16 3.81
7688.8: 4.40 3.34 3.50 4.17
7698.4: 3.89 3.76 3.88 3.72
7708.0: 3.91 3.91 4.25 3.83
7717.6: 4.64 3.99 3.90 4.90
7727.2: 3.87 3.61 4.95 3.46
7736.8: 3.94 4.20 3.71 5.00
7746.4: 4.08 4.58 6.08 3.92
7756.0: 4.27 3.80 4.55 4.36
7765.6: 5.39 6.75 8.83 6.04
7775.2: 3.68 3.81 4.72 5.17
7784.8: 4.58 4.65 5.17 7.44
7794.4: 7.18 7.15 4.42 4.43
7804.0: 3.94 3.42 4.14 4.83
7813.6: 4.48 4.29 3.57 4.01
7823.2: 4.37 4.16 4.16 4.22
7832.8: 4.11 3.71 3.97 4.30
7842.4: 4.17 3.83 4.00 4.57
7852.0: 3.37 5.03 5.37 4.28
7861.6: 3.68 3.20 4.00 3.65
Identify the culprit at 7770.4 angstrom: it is H-alpha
